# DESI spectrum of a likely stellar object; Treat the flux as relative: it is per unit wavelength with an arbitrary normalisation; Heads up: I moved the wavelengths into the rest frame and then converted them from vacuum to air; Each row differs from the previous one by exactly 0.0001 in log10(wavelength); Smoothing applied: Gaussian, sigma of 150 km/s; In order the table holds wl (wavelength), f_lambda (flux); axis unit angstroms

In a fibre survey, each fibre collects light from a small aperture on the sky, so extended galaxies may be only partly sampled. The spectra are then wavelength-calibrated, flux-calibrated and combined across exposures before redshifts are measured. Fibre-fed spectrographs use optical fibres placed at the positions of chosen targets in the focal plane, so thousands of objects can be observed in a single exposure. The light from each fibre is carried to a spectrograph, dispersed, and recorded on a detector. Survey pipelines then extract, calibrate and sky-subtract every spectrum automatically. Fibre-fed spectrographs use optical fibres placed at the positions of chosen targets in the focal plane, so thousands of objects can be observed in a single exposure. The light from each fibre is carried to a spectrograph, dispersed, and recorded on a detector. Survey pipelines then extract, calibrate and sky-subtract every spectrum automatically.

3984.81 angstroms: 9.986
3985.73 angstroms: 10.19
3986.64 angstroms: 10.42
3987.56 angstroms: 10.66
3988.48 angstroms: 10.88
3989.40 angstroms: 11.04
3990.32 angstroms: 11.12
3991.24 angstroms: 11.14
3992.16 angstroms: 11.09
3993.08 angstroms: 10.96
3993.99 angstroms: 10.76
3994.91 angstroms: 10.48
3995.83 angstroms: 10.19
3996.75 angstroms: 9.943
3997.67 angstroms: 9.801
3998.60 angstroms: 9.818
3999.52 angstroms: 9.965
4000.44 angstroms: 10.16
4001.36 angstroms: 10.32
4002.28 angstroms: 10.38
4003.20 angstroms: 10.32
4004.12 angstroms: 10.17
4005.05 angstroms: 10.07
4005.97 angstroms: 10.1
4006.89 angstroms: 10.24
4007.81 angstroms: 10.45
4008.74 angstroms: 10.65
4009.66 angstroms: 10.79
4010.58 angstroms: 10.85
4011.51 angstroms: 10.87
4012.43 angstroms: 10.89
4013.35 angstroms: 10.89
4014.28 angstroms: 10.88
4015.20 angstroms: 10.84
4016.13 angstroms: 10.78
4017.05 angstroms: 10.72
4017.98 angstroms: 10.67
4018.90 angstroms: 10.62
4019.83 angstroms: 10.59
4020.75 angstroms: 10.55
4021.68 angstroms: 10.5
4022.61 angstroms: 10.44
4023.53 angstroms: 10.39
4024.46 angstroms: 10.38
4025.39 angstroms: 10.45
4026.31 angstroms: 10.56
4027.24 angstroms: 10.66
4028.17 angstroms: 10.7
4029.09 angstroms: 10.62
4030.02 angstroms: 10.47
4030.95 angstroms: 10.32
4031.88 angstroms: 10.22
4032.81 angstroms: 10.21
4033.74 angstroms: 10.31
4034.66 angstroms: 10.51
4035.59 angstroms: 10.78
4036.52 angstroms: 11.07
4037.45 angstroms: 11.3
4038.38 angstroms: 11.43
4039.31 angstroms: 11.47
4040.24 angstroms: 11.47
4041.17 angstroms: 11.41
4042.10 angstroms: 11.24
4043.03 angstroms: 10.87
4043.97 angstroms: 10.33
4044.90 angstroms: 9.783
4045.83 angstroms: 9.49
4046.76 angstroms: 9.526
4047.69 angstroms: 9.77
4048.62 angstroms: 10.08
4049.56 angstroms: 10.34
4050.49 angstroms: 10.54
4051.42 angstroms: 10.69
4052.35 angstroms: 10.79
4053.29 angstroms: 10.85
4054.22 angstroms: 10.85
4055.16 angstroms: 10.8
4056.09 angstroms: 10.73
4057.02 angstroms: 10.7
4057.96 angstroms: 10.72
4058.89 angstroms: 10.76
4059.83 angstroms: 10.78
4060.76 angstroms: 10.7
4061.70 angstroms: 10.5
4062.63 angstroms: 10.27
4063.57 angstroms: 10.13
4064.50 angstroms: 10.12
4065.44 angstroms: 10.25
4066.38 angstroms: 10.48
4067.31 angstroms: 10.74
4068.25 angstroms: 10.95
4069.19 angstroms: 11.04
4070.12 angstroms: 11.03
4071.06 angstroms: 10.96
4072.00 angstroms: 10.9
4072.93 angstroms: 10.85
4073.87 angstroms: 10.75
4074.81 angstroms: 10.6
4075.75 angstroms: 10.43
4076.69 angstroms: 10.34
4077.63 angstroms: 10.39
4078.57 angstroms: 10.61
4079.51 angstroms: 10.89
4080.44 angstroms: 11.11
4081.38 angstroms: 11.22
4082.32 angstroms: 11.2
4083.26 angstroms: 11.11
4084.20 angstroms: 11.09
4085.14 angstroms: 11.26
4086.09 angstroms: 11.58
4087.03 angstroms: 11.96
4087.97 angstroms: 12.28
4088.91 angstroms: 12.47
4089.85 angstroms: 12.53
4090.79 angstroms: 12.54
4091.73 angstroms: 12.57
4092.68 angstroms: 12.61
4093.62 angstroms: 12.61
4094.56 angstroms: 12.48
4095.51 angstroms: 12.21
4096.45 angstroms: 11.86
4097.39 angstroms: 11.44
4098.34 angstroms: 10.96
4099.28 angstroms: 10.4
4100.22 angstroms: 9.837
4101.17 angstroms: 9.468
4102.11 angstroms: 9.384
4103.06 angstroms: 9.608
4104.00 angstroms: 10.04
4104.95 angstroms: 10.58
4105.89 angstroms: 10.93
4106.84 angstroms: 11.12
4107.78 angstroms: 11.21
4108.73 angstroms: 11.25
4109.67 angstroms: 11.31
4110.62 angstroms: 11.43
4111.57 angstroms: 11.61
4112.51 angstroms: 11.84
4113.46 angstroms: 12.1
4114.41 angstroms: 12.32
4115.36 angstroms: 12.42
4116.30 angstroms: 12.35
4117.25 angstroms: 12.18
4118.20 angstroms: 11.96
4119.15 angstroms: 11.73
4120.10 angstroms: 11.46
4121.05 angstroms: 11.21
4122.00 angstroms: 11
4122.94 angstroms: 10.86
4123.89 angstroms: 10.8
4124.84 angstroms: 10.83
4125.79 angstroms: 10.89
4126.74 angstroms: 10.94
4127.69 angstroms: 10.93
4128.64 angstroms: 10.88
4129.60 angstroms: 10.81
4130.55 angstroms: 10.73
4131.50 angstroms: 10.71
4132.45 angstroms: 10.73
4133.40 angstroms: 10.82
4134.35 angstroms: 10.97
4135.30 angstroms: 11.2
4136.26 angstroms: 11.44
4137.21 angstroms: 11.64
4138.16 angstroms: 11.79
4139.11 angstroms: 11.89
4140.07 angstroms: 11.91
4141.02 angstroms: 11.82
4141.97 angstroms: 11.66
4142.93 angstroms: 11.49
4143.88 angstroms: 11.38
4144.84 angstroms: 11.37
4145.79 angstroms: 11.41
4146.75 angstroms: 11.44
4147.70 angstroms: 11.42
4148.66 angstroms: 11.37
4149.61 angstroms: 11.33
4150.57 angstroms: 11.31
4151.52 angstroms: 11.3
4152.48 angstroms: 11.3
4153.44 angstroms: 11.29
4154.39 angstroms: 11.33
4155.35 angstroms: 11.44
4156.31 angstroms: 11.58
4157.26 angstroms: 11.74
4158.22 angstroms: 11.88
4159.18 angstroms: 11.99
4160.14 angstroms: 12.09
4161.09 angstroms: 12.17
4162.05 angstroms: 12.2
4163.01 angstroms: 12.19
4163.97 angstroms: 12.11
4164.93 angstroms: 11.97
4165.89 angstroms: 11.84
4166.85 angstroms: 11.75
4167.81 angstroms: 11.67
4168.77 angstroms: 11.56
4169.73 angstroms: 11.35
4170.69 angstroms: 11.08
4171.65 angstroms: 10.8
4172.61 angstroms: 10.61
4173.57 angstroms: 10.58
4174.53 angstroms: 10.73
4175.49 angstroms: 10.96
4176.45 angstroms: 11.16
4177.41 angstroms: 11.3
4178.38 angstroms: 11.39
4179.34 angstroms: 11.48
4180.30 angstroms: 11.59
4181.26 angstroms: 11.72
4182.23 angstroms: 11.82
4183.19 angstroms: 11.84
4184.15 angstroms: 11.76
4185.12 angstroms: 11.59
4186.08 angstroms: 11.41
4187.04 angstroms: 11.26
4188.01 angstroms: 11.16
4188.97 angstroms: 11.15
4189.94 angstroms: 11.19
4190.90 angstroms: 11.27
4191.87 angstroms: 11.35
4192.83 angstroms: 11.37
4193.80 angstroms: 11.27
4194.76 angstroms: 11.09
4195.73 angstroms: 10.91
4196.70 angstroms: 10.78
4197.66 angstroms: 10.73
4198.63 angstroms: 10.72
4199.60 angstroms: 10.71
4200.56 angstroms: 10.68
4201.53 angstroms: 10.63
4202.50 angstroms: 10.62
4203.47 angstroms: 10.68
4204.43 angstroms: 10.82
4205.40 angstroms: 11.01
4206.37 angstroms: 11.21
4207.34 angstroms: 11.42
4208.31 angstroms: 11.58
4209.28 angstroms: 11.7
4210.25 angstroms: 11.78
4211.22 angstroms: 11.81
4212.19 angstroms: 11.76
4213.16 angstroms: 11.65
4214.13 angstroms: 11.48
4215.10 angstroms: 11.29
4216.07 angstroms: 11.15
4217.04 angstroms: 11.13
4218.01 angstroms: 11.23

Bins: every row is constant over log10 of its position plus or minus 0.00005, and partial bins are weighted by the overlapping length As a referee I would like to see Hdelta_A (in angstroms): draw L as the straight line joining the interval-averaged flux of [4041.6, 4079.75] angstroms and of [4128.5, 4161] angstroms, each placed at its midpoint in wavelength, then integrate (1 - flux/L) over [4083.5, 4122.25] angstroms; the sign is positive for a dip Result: -1.8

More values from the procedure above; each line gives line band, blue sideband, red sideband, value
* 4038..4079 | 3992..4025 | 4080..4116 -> 1.4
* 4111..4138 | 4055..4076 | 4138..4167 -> 0.0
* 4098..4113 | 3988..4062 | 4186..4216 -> 0.2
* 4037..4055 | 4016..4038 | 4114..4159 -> 0.1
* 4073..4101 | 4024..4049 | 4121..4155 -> -1.3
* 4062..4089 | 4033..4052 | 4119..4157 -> -0.2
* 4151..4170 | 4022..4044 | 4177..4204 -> -1.1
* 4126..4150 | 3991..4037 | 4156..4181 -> 0.1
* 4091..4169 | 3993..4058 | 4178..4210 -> -3.3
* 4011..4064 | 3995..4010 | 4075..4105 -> 0.0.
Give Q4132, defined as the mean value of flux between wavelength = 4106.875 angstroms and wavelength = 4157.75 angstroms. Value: 11.4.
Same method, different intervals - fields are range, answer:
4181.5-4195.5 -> 11.4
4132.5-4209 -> 11.4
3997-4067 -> 10.5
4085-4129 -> 11.4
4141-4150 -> 11.5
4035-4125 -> 11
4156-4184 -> 11.6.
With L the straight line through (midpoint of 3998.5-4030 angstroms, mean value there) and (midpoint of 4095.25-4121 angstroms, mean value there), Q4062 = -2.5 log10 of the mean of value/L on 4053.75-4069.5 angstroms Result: 0.03 mag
